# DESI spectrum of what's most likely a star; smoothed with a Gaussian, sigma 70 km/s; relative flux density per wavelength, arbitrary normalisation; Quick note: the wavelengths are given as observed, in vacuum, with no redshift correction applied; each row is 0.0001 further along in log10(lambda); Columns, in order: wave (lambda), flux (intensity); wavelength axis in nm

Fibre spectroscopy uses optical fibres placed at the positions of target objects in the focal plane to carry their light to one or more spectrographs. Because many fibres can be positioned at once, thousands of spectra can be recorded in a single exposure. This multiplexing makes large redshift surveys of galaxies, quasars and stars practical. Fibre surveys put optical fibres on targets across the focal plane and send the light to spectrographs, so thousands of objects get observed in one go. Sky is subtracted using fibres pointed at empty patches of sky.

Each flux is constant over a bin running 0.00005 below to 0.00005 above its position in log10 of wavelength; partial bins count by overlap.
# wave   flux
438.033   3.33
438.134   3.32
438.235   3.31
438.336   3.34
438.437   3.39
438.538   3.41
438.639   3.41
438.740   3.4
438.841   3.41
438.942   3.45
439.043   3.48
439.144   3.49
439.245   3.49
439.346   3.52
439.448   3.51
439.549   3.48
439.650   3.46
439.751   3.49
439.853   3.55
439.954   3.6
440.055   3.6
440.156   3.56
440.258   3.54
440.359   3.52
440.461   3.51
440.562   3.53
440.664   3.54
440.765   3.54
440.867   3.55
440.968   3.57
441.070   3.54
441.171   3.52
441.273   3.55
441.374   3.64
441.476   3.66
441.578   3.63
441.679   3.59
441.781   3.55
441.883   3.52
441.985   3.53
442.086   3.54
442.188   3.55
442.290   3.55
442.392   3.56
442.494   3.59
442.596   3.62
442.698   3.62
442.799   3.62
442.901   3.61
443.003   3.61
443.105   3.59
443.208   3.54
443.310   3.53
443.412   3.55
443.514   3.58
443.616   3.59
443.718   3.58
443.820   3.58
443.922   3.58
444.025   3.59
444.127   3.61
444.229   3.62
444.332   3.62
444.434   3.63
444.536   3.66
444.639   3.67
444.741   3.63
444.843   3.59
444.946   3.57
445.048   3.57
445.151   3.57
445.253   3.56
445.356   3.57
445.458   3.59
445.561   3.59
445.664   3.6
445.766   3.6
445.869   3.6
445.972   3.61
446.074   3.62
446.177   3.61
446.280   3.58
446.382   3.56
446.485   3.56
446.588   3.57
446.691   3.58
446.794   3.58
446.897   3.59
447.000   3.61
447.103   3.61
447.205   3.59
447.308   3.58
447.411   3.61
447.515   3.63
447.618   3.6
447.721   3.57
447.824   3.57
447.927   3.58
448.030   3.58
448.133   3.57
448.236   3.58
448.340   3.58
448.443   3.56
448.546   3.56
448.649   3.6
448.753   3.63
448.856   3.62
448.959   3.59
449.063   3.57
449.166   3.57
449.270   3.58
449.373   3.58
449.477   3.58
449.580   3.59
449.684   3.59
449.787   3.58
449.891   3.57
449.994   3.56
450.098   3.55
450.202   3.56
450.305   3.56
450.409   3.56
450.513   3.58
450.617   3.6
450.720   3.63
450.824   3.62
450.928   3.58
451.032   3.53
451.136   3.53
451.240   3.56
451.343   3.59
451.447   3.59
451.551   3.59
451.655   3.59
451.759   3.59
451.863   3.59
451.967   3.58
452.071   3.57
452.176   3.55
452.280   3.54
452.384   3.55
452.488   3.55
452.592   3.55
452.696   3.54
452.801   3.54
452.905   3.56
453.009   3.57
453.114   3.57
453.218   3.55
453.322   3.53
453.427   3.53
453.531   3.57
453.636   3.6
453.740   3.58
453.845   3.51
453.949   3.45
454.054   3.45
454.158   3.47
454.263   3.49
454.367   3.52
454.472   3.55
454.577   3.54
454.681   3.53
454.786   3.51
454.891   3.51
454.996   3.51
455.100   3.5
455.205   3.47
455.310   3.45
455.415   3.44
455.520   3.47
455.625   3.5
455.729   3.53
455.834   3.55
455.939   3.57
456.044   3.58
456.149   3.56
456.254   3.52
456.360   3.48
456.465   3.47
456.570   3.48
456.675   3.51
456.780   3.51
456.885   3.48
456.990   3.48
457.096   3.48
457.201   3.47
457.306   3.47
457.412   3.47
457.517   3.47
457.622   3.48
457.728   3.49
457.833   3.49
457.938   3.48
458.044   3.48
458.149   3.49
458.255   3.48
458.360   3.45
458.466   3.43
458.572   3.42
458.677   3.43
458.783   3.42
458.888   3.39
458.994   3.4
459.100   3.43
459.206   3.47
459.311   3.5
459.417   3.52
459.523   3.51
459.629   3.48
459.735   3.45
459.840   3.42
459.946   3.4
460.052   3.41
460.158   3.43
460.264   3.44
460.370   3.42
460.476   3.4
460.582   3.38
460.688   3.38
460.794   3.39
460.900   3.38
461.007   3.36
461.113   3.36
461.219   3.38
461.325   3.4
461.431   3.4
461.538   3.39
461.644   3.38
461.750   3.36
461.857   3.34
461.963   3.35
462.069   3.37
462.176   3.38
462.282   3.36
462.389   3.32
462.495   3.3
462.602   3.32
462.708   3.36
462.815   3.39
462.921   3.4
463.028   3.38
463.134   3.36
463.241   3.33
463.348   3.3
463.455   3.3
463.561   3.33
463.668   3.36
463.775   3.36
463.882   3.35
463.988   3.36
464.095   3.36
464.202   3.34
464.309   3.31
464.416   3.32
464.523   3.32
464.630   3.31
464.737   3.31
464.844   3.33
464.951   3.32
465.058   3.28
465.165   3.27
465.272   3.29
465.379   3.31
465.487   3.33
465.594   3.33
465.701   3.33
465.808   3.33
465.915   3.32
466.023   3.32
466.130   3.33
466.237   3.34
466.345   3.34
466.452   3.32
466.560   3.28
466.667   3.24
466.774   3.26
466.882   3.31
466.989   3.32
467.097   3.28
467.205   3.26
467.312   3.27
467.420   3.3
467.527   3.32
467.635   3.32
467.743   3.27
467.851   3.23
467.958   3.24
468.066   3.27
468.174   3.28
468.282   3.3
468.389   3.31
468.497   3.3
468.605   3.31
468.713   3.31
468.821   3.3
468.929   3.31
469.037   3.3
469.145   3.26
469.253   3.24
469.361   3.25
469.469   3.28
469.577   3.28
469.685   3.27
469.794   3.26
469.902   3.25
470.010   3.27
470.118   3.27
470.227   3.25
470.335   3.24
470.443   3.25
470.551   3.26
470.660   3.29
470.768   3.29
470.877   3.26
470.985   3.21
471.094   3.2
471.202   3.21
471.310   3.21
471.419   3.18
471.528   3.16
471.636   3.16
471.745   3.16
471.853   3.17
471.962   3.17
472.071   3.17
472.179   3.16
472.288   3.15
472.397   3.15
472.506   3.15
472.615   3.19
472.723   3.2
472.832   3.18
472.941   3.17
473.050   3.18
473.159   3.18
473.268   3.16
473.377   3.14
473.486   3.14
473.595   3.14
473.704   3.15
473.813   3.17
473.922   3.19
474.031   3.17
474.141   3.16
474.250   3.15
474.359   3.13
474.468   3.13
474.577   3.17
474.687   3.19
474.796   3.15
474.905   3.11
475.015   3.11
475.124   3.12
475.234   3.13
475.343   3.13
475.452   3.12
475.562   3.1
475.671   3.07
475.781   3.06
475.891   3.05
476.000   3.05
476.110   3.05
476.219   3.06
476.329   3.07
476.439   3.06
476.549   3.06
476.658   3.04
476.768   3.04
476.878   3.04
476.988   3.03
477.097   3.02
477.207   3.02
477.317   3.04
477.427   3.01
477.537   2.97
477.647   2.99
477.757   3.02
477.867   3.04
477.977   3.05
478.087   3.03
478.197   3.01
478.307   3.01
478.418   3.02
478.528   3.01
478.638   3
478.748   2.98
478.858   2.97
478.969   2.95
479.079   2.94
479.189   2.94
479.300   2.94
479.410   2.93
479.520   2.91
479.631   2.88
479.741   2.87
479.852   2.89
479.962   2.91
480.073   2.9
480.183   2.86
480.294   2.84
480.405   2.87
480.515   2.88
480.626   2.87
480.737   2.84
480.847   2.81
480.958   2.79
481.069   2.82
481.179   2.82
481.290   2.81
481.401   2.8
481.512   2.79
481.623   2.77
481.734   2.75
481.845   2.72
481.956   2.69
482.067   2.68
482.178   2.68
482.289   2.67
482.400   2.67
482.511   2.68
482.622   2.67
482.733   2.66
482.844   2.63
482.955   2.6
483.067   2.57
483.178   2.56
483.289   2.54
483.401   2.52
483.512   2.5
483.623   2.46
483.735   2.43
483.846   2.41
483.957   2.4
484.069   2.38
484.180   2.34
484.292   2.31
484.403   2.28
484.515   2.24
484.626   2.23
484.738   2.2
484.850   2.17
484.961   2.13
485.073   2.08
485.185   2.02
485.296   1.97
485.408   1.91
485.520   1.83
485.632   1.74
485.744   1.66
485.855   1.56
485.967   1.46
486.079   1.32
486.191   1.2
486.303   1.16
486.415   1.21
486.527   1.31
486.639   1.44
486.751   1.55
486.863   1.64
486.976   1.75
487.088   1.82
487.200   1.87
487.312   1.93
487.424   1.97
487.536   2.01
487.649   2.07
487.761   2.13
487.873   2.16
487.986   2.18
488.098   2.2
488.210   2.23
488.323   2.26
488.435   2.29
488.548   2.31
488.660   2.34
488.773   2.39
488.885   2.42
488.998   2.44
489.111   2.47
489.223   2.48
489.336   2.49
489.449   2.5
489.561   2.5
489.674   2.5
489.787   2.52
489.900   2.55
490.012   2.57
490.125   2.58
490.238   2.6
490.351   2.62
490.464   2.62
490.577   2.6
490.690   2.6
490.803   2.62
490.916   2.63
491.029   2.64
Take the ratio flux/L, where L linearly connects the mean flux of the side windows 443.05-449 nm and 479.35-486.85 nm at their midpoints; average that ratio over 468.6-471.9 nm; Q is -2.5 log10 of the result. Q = -0.16 mag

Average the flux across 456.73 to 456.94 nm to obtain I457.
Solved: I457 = 3.5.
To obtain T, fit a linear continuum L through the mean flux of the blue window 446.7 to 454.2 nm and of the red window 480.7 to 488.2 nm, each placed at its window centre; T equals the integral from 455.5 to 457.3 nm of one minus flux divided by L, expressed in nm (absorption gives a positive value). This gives -0.09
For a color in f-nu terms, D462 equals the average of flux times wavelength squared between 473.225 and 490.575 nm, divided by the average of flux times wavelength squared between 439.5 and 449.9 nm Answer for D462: 0.9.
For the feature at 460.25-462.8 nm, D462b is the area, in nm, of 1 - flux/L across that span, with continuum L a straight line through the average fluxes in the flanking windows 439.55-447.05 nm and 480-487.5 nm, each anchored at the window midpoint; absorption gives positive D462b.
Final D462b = -0.32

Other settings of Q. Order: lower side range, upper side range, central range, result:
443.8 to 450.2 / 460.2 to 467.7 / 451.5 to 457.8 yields -0.01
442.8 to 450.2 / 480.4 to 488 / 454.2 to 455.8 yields -0.07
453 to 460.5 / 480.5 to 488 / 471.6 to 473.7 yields -0.15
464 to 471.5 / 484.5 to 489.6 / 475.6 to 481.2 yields -0.16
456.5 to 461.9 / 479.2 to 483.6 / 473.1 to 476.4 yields -0.06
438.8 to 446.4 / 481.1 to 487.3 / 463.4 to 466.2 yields -0.17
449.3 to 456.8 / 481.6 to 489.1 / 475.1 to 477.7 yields -0.20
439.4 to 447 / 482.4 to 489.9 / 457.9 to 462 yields -0.14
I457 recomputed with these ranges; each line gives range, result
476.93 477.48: 3.03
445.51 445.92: 3.6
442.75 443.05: 3.61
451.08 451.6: 3.58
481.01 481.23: 2.83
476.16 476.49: 3.06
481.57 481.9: 2.75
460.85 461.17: 3.36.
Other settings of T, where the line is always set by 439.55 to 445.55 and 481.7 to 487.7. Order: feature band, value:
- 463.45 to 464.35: -0.16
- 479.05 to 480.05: -0.26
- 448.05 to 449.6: -0.10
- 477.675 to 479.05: -0.39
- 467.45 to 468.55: -0.24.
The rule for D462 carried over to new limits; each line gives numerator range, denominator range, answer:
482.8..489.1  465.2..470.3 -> 0.68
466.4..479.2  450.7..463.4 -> 0.97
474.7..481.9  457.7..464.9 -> 0.94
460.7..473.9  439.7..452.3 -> 1.01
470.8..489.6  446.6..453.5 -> 0.85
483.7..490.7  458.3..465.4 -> 0.70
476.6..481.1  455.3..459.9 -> 0.93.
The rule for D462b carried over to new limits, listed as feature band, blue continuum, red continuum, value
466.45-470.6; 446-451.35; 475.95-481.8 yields -0.151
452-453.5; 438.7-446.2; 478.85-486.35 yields -0.120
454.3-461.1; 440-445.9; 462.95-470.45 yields -0.125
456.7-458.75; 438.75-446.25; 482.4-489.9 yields -0.267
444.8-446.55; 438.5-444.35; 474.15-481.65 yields -0.052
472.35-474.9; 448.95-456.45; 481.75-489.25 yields -0.477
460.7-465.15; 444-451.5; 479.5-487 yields -0.417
